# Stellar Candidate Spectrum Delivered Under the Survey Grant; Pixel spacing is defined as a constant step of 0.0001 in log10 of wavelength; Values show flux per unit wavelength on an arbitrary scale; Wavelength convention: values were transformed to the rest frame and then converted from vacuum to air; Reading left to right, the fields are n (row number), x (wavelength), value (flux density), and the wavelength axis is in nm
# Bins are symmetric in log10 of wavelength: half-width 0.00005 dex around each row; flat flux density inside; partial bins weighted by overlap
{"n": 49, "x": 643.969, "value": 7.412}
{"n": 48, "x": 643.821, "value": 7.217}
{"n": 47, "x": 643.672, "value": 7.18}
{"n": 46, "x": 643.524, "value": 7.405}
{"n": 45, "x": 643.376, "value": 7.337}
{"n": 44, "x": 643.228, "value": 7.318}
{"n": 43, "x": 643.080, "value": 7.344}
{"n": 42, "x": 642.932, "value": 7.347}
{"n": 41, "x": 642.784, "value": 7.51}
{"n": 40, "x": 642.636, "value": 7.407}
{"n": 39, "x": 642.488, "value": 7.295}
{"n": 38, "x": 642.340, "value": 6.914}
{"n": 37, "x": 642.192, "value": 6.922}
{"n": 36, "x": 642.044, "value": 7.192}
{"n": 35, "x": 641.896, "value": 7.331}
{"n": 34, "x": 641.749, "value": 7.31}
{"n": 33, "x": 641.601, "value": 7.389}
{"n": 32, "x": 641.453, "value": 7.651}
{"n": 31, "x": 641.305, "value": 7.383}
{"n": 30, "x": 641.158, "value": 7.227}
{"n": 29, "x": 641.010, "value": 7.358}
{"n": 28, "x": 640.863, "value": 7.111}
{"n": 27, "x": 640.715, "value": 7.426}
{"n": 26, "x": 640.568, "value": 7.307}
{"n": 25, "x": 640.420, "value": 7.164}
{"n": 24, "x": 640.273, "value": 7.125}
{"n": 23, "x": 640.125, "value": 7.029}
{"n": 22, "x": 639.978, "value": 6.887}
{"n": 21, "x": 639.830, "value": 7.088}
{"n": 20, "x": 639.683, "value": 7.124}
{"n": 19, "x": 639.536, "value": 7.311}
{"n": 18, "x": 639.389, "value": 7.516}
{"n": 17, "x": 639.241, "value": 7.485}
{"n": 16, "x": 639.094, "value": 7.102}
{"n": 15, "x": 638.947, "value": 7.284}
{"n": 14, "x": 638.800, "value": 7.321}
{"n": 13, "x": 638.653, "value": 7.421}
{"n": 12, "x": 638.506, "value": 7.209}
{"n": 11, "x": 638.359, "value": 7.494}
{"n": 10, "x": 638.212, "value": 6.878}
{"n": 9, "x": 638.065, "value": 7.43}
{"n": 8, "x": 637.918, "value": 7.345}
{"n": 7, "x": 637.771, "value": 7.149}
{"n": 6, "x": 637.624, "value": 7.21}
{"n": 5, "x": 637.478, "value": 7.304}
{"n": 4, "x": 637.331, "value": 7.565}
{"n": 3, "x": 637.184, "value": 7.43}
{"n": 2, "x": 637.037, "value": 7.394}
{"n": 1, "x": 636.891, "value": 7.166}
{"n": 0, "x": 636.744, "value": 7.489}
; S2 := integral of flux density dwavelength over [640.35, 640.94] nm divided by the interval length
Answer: 7.25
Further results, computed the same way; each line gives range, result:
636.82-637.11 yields 7.3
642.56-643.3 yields 7.39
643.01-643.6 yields 7.36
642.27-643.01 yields 7.3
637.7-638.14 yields 7.3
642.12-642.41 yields 6.92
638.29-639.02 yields 7.35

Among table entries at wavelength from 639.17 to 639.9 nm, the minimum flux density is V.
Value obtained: 7.088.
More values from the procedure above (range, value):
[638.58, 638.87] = 7.321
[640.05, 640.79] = 7.029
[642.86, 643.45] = 7.318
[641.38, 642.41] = 6.914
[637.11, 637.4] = 7.43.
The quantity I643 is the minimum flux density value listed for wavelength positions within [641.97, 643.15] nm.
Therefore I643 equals 6.914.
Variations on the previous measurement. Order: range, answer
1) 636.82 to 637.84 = 7.149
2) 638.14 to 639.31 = 6.878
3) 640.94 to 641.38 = 7.227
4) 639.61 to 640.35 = 6.887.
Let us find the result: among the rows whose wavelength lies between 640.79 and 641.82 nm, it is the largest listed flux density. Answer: 7.651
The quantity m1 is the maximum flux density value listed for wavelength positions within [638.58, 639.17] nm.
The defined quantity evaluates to 7.421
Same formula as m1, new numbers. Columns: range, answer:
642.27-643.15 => 7.51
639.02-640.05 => 7.516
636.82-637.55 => 7.565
